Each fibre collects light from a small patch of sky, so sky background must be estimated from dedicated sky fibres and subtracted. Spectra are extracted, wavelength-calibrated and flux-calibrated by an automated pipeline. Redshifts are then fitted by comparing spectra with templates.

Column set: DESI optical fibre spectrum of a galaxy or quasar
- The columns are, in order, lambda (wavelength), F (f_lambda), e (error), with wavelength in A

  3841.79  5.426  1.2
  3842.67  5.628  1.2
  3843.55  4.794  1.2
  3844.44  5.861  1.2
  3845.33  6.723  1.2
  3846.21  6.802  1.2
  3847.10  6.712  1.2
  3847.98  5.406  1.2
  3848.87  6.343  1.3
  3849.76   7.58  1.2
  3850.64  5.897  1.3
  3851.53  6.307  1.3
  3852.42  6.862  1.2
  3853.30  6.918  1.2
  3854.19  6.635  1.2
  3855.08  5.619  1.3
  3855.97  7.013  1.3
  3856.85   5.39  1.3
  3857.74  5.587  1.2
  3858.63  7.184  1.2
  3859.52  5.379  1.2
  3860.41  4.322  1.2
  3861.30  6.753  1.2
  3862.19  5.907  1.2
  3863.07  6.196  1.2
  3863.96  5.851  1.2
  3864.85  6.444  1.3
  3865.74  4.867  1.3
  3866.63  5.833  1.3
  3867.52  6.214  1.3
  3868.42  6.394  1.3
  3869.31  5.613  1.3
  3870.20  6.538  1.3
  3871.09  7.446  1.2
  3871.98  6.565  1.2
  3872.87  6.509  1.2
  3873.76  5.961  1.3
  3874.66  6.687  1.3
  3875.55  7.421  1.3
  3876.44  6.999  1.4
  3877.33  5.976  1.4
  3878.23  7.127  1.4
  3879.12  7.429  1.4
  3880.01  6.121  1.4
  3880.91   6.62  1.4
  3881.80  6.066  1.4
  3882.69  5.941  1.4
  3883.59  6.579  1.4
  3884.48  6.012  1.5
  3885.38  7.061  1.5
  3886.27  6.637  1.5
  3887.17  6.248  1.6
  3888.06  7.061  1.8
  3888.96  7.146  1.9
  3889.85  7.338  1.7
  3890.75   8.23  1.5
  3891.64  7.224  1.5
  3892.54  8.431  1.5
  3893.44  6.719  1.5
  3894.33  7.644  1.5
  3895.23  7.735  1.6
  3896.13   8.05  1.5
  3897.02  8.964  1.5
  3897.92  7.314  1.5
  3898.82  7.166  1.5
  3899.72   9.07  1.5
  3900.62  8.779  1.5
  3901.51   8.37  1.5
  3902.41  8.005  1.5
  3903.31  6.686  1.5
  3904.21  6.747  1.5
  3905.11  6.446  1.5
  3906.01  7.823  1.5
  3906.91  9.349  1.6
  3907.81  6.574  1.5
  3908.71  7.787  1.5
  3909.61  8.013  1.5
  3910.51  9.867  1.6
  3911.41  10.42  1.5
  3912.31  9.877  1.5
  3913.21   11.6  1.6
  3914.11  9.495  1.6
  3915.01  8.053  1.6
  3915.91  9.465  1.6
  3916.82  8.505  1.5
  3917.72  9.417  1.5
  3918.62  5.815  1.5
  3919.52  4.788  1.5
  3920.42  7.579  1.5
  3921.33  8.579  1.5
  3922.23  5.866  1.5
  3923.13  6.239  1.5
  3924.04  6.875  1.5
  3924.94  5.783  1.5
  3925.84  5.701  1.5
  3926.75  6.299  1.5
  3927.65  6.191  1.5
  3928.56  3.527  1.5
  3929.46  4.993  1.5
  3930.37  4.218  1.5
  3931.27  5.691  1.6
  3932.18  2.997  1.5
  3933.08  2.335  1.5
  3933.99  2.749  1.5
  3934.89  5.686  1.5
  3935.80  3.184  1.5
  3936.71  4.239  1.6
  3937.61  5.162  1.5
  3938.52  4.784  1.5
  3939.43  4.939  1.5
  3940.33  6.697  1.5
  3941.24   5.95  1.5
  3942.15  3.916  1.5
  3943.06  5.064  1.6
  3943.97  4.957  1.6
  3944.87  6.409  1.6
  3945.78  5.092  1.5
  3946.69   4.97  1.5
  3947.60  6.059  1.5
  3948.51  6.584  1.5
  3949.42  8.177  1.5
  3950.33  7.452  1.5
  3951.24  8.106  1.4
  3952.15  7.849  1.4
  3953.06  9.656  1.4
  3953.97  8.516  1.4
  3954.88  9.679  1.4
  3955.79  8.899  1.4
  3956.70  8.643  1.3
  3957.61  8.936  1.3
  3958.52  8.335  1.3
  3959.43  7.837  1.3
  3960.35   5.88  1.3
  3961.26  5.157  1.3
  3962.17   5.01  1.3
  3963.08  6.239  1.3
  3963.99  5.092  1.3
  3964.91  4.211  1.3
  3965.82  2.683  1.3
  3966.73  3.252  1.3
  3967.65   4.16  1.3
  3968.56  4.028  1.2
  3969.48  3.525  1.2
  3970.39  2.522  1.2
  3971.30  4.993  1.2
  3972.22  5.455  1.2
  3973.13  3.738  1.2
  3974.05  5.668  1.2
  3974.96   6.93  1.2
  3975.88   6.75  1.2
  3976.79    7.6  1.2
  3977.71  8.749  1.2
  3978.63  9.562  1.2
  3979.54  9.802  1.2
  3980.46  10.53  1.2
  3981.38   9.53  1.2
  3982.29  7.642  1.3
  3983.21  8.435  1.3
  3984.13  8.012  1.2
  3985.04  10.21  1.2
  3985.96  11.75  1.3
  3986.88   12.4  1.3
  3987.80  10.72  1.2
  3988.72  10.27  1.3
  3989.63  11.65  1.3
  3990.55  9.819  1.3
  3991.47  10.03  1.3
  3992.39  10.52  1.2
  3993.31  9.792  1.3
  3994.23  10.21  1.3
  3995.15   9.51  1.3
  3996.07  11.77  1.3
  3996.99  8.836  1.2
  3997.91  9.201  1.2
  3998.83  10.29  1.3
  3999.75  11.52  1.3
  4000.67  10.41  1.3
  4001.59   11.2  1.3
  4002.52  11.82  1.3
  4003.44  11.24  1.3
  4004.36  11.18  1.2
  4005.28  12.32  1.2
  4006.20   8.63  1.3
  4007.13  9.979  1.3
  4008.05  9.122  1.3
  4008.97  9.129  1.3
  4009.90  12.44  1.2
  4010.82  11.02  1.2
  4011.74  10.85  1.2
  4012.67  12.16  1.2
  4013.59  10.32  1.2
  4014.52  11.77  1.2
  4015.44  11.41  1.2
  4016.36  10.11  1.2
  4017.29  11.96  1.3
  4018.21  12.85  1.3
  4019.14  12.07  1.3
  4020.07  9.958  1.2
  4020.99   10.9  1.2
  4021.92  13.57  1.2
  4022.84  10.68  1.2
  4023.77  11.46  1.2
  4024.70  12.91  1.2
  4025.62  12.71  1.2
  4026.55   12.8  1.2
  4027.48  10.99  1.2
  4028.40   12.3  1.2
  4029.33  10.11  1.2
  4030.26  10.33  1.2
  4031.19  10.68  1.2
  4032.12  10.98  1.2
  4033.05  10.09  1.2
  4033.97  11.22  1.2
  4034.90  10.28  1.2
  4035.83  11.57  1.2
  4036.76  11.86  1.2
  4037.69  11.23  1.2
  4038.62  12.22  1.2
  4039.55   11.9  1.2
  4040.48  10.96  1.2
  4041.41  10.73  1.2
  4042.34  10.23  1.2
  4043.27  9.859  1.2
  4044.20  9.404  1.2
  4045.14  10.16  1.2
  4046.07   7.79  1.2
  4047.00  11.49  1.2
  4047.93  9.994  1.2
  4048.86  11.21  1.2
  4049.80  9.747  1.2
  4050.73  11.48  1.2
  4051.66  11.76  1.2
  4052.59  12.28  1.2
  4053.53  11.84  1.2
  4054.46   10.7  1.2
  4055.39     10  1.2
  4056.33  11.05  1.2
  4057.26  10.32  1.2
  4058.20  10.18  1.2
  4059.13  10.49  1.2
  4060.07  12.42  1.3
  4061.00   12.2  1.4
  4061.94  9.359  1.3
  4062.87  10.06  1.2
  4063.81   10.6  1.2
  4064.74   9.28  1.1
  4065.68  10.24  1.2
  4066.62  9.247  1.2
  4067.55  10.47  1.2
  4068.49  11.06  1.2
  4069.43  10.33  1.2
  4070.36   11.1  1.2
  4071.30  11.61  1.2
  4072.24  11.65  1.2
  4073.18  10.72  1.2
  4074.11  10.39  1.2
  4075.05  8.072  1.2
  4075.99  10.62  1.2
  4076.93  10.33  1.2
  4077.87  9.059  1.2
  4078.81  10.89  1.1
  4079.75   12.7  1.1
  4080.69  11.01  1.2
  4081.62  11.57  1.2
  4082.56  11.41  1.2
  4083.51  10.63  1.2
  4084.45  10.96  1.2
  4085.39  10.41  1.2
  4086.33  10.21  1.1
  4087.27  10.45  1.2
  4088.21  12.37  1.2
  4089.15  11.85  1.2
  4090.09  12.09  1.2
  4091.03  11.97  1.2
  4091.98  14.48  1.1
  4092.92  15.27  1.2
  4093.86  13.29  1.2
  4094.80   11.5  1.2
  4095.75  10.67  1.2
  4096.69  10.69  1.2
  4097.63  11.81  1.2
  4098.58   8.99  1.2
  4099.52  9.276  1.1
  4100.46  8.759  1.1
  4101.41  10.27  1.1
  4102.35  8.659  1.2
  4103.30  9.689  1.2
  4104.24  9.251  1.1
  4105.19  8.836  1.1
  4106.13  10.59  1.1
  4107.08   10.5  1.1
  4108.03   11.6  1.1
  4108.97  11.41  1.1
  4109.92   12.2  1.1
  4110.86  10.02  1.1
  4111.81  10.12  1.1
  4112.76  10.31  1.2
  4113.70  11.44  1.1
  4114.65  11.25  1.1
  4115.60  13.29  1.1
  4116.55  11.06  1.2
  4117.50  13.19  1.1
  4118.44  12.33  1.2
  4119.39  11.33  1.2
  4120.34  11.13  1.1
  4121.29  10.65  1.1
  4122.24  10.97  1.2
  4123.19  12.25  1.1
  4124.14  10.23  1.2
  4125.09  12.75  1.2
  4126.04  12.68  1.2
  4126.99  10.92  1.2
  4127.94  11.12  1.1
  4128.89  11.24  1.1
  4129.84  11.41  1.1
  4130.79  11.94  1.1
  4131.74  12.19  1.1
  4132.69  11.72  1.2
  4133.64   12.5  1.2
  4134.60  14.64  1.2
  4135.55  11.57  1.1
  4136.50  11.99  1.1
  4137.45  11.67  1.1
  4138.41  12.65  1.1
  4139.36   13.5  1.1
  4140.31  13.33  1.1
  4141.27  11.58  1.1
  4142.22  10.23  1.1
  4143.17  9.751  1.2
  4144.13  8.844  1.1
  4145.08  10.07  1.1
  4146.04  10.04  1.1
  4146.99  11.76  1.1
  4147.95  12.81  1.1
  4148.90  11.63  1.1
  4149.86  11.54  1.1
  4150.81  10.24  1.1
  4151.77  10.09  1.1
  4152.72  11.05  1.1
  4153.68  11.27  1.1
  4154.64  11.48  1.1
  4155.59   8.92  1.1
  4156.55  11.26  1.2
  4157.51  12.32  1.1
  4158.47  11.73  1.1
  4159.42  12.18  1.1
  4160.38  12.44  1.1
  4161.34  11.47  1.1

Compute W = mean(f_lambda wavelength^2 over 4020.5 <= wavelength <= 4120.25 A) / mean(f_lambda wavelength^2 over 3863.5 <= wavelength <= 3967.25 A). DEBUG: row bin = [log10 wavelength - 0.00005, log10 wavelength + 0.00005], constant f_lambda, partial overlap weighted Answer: 1.77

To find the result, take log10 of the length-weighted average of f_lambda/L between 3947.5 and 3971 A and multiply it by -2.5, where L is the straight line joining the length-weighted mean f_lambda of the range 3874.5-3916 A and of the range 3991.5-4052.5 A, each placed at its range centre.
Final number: 0.40 mag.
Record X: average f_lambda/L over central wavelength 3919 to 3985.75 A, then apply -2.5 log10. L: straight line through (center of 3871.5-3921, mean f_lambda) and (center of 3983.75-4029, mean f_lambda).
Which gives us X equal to 0.44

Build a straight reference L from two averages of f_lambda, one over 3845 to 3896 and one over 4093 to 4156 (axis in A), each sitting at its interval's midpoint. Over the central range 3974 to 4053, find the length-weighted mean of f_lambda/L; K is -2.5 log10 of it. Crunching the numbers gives -0.16 mag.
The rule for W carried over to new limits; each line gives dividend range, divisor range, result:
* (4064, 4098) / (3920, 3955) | 2.05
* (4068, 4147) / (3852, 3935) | 1.83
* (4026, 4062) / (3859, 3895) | 1.81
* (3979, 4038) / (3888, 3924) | 1.43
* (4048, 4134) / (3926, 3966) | 2.00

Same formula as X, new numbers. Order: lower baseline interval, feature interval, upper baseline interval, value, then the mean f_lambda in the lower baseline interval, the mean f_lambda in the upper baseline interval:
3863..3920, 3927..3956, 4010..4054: 0.46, 7.34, 11.2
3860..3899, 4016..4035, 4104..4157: -0.21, 6.71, 11.3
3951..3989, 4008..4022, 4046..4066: -0.23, 7.29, 10.7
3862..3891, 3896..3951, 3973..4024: 0.17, 6.51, 10.2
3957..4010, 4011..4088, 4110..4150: -0.12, 8.36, 11.6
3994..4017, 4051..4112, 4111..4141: 0.05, 10.7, 11.8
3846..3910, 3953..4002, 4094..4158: 0.07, 6.82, 11.2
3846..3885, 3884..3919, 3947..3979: -0.25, 6.32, 6.44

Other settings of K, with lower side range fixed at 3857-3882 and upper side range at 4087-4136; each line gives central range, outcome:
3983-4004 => -0.18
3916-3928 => 0.08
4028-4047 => -0.10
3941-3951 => 0.31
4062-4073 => 0.00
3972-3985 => 0.09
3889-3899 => -0.14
